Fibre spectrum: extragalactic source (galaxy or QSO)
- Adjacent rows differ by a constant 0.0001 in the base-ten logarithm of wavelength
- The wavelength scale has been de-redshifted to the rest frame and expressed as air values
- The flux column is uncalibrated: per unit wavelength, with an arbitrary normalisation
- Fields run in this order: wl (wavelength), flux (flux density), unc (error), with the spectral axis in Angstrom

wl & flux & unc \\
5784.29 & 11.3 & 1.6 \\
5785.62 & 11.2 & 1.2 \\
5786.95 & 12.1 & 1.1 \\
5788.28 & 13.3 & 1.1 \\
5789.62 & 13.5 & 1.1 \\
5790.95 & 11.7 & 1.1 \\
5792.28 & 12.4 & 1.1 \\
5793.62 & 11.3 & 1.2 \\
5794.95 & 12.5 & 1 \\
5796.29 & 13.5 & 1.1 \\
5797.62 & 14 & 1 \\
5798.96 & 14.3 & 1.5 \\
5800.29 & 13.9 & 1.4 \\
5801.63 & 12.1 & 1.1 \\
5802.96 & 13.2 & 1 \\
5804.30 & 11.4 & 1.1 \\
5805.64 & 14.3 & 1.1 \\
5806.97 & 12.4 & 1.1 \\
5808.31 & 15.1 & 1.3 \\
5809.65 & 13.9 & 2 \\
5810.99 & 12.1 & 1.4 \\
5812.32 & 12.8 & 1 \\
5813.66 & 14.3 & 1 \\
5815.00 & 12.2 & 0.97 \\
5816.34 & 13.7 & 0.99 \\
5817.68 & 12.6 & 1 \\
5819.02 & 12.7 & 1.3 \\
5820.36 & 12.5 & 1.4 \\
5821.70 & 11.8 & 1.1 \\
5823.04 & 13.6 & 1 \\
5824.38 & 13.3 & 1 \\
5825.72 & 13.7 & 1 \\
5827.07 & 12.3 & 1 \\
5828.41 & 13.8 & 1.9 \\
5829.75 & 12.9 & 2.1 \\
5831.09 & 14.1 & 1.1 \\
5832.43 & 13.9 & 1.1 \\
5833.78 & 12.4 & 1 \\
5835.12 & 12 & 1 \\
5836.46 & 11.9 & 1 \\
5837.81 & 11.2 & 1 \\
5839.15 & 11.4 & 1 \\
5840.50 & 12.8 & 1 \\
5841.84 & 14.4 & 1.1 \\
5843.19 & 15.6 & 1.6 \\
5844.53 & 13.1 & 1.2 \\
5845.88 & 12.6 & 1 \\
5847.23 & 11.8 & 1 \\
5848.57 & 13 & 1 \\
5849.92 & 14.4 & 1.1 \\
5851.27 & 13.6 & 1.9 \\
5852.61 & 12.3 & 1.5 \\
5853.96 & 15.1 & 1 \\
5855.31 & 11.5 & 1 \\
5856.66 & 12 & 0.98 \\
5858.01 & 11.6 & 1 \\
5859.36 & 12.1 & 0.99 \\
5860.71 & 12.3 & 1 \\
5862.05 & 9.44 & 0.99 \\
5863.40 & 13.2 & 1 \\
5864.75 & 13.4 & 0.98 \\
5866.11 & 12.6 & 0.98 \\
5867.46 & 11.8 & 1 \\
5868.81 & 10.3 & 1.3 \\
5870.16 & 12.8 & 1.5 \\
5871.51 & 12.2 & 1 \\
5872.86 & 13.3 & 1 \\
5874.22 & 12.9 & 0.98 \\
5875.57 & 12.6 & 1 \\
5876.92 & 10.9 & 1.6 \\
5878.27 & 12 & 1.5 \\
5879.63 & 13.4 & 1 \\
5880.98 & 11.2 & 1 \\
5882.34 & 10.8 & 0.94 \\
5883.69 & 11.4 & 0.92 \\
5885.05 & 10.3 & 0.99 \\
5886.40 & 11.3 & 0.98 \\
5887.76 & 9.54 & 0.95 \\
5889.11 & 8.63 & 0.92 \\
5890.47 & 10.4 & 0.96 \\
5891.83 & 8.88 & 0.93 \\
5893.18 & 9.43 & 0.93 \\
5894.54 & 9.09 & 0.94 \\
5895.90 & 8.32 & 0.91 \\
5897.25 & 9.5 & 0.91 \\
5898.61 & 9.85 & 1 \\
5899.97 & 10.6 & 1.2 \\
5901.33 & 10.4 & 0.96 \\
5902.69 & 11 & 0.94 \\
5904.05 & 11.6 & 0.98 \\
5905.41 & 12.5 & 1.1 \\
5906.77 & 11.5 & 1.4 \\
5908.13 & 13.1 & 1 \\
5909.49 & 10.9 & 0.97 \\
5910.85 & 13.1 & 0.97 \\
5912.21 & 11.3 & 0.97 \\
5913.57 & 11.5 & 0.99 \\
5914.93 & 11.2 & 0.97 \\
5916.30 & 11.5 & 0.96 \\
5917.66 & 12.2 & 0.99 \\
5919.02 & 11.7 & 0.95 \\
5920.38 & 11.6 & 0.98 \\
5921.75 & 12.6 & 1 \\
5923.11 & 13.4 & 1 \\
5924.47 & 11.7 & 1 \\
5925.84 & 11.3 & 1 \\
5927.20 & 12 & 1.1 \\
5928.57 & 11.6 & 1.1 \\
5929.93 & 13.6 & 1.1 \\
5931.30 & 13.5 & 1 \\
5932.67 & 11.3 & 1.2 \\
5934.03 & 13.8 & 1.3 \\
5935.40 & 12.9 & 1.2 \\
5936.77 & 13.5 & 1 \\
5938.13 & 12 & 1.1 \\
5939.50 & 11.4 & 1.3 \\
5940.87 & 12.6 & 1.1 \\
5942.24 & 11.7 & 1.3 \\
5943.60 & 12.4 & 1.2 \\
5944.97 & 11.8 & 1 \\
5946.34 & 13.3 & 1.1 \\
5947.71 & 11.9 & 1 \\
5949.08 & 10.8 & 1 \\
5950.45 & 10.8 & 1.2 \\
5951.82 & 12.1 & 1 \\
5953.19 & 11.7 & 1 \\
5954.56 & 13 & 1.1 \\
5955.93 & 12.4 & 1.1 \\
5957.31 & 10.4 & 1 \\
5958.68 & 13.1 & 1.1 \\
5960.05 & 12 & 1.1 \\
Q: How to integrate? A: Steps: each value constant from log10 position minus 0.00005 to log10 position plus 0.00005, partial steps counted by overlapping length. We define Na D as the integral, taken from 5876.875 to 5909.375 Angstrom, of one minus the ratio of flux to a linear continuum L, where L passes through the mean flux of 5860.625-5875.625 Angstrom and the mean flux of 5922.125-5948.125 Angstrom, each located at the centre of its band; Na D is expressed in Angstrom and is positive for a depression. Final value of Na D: 4.3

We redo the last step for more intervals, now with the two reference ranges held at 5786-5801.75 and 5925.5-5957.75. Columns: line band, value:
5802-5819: -0.4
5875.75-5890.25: 1.7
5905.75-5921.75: 0.6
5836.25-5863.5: 0.0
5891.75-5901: 2.2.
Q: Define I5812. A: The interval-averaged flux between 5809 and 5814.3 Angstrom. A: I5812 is 13.3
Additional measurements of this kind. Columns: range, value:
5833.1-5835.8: 12.2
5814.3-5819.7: 12.8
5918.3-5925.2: 12.2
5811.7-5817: 13.2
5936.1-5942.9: 12.2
